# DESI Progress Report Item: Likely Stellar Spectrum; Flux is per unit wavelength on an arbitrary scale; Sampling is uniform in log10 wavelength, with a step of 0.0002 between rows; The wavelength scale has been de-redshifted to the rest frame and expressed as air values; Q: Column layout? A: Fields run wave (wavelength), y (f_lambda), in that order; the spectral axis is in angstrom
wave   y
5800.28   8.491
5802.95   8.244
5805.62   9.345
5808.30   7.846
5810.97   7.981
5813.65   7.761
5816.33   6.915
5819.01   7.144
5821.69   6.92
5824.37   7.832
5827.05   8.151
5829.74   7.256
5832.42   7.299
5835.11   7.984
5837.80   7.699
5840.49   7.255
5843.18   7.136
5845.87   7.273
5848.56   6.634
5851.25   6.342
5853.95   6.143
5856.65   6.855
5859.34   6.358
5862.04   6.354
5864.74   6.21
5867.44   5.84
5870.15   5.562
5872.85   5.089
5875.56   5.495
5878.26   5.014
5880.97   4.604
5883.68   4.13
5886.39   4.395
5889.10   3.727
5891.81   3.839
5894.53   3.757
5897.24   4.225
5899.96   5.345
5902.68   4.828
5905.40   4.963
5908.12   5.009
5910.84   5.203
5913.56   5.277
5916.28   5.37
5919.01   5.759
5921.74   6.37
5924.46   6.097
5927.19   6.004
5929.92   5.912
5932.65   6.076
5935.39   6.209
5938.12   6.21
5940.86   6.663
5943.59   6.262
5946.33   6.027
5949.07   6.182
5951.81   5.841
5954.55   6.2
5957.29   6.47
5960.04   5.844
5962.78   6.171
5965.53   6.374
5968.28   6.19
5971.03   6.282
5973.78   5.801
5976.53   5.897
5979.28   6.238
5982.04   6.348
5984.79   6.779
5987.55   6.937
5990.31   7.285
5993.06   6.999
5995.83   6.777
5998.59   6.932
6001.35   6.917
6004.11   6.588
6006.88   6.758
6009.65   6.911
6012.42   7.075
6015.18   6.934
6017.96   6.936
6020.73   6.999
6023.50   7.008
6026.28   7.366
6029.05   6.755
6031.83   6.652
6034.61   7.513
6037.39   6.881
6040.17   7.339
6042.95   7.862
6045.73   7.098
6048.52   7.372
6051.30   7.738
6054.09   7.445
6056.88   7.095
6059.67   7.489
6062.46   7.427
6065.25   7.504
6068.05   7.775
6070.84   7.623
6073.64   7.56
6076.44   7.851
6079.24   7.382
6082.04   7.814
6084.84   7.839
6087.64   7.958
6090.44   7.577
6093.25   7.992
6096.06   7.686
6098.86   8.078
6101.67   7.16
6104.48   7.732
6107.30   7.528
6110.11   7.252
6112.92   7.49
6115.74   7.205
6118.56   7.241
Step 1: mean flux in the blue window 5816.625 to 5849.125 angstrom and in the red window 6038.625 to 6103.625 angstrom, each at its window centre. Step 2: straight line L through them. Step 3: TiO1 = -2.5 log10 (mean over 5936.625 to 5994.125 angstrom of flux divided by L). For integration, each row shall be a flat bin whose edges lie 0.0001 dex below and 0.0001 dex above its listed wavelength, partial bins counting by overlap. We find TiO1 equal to 0.18 mag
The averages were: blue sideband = 7.38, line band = 6.33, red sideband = 7.59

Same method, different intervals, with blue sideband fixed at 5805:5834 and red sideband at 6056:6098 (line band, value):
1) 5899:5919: 0.42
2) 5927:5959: 0.23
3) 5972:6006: 0.16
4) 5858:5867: 0.22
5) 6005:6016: 0.11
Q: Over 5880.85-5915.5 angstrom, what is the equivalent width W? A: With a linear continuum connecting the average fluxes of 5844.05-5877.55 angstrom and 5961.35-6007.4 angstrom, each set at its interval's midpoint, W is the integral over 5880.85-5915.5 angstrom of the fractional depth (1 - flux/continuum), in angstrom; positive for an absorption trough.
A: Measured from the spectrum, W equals 9.4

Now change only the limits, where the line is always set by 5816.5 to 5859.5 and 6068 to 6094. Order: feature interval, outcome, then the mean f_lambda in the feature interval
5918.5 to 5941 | 3.79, 6.13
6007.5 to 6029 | 1.63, 7.01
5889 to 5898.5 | 4.41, 3.91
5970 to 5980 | 1.93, 6.04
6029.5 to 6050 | 1.09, 7.23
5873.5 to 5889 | 5.54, 4.66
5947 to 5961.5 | 2.59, 6.11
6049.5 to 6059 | 0.30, 7.43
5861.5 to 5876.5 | 3.10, 5.73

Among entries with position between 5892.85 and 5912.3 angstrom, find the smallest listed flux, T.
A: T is 3.757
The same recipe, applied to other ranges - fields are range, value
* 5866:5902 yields 3.727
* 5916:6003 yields 5.37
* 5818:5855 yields 6.143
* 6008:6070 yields 6.652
